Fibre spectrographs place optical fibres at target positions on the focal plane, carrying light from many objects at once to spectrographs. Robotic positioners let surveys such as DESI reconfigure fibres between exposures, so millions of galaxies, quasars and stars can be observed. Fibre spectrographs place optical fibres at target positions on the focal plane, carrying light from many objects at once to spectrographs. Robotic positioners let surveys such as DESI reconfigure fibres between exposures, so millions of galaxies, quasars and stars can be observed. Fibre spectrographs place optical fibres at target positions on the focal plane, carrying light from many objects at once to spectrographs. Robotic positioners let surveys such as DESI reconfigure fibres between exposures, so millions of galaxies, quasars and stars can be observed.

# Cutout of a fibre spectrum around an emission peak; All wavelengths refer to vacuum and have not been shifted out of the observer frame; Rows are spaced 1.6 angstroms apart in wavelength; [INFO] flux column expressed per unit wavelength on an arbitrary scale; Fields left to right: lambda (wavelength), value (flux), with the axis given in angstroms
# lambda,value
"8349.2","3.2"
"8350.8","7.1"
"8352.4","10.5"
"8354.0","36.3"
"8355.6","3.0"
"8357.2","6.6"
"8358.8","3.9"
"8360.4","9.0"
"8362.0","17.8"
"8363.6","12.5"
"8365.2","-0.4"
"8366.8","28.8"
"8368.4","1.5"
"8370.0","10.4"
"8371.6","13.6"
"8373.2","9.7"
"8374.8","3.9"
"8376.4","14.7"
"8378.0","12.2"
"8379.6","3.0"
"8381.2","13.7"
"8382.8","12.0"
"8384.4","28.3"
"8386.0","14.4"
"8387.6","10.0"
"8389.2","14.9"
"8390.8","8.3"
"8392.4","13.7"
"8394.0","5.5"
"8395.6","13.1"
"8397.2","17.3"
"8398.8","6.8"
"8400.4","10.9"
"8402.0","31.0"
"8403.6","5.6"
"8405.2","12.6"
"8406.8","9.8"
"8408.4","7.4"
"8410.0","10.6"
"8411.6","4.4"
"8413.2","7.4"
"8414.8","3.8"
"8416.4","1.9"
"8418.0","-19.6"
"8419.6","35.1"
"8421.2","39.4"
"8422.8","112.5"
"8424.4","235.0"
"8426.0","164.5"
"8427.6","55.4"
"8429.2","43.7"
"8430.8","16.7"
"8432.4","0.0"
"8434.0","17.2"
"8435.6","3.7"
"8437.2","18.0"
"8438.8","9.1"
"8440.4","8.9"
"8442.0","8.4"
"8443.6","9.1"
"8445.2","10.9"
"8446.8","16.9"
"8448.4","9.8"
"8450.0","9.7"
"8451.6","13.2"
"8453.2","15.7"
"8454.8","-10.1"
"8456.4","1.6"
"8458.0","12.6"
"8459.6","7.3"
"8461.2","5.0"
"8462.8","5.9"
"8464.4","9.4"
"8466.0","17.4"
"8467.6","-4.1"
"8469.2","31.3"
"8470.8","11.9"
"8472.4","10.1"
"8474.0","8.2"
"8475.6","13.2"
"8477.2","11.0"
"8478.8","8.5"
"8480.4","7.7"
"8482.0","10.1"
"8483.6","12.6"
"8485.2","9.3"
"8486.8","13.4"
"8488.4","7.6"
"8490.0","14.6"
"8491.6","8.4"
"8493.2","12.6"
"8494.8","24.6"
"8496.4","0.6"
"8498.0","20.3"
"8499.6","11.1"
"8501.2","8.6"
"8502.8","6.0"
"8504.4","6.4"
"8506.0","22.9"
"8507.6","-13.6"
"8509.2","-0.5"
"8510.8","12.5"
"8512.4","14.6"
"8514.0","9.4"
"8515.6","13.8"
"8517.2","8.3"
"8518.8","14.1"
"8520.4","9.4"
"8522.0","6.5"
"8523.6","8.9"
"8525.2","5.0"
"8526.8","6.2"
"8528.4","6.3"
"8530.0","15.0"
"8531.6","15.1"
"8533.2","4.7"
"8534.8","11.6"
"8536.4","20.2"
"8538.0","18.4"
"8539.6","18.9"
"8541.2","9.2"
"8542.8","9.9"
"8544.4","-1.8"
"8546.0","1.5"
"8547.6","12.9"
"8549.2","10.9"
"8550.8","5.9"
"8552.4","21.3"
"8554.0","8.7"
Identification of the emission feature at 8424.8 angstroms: H-beta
